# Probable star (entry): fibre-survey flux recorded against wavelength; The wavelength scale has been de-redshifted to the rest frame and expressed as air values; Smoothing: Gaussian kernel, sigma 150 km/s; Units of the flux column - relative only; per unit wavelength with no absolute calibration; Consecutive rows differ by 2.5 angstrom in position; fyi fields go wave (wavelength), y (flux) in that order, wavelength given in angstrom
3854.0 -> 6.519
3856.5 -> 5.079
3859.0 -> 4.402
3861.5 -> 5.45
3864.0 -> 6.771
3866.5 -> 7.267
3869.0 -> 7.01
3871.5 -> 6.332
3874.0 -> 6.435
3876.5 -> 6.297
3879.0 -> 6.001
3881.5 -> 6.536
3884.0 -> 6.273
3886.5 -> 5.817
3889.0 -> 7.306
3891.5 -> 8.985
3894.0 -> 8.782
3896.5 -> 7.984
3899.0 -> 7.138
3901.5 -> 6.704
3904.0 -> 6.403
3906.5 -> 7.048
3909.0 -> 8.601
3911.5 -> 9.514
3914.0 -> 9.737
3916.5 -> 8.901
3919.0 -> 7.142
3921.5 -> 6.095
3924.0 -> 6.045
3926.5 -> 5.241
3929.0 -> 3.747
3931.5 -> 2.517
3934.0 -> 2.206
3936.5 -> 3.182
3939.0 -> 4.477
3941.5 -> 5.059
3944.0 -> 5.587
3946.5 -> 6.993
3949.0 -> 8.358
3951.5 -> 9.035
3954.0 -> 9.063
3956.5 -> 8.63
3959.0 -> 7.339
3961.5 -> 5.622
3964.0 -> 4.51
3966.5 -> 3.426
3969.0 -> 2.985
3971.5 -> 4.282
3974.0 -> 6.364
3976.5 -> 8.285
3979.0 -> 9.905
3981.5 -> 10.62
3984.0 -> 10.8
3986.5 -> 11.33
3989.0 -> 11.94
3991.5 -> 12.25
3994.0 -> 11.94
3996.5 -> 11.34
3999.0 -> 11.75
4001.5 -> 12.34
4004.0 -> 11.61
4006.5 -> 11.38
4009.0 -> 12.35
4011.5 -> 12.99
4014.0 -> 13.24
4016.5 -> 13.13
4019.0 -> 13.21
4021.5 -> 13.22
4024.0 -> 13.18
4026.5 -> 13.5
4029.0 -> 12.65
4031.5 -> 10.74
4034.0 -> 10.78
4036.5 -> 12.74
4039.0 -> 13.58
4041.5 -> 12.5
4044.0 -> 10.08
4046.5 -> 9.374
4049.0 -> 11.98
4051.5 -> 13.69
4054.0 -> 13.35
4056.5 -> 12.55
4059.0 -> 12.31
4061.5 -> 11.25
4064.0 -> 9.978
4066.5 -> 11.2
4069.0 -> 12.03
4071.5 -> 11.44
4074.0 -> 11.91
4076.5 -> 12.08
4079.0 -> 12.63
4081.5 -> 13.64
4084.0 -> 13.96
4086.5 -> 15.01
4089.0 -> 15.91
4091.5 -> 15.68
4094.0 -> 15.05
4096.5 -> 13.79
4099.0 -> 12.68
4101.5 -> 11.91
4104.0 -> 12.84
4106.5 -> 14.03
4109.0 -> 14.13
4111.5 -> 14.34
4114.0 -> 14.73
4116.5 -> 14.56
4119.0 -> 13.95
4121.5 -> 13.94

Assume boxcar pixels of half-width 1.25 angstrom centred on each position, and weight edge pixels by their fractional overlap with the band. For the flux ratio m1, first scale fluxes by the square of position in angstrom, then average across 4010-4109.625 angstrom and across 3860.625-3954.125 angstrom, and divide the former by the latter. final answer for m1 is 2.08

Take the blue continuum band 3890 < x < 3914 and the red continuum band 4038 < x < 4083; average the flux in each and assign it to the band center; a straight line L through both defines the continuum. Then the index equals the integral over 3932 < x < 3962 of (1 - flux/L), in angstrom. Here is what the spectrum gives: 9.7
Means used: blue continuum 8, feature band 6.22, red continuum 12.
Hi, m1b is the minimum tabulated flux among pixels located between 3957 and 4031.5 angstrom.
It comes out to 2.985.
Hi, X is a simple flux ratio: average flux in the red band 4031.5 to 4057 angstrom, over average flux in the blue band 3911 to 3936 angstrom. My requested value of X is 2.02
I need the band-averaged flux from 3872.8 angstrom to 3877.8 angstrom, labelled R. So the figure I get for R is 6.36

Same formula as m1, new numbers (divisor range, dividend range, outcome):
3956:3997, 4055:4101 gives 1.64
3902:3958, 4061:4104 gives 2.15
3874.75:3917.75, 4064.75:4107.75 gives 1.94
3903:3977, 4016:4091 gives 2.14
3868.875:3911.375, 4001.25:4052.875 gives 1.85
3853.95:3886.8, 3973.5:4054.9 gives 2.06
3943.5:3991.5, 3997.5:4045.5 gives 1.63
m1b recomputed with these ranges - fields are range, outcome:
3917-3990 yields 2.206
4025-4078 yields 9.374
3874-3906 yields 5.817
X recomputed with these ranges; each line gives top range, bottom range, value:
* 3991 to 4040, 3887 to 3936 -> 1.83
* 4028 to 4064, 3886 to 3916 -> 1.50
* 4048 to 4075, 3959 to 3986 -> 1.75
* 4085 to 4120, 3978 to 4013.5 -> 1.22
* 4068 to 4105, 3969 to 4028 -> 1.20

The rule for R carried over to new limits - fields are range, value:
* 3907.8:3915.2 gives 9.29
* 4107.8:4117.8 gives 14.4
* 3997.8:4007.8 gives 11.8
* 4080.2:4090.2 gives 14.6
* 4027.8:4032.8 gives 11.7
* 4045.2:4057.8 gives 12.2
